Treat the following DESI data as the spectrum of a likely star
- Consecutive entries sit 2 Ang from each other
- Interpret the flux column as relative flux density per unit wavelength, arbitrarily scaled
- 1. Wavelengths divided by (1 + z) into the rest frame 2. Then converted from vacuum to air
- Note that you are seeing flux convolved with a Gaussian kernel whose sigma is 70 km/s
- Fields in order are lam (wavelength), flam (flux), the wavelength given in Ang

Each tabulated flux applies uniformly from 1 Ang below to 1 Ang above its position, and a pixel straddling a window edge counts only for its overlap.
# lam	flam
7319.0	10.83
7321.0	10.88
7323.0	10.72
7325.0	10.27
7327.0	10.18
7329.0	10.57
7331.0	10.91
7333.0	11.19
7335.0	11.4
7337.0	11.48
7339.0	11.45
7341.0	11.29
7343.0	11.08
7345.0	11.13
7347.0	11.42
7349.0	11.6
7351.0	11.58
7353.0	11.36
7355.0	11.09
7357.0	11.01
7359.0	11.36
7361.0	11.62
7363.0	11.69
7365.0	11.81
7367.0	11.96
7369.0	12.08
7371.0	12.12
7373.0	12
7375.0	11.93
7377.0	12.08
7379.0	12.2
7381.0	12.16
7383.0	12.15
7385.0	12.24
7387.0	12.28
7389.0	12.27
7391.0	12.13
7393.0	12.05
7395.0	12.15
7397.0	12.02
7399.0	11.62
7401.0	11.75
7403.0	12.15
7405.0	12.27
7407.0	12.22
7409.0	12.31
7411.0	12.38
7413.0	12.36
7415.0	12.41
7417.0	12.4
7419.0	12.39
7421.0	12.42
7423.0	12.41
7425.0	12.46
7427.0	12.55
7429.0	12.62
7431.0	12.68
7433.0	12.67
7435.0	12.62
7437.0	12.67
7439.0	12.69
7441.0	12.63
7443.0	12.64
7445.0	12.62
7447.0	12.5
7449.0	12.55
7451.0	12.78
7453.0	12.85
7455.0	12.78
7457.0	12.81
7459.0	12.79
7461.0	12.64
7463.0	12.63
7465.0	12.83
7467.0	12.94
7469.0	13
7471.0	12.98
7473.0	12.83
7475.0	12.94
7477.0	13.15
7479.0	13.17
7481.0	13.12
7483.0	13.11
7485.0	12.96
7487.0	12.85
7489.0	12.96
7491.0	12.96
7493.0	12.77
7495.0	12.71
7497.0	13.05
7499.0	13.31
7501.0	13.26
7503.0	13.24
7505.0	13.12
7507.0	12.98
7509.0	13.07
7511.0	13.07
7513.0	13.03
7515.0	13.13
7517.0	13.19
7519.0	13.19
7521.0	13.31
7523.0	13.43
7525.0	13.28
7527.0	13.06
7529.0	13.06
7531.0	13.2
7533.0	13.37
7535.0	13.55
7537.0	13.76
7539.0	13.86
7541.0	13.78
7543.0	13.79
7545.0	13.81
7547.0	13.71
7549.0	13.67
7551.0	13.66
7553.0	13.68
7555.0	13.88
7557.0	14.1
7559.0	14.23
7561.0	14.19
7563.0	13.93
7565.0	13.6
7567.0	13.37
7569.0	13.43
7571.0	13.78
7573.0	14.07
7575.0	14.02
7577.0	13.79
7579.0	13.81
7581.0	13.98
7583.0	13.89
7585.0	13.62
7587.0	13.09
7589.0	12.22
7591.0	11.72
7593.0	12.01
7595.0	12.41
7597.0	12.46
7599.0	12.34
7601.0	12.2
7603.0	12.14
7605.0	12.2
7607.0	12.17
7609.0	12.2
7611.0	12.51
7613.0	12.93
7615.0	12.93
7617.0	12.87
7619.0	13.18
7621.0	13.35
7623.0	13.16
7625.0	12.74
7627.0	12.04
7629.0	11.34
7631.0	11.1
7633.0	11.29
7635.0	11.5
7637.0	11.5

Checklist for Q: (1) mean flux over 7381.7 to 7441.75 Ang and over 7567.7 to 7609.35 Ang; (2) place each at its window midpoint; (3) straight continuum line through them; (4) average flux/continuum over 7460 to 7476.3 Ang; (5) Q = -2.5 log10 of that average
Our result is -0.03 mag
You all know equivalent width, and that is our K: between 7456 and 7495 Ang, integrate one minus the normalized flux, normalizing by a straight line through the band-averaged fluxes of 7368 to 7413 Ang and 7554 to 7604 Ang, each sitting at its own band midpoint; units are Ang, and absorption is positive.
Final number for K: -0.8 Ang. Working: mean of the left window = 12.1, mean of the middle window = 12.9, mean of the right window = 13.3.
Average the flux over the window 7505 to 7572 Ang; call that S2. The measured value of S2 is 13.5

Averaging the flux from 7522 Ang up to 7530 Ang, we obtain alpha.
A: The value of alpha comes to 13.2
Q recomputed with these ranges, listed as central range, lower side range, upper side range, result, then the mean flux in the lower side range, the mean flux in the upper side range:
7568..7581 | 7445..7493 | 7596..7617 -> -0.11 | 12.9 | 12.4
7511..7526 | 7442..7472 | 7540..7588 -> 0.01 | 12.8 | 13.8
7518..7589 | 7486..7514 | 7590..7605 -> -0.09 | 13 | 12.2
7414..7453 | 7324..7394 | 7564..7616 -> -0.05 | 11.6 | 13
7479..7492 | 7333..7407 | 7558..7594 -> -0.02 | 11.8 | 13.5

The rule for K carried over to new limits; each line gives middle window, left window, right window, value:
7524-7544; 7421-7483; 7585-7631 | -1.39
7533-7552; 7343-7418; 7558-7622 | -1.33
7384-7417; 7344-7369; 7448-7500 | -0.41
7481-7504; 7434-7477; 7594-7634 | -0.64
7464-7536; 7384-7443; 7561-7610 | -2.23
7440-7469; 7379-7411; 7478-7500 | -0.10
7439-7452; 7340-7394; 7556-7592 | -0.17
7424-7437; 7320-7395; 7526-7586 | -0.28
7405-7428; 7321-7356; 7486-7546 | -0.67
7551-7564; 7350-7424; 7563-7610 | -1.13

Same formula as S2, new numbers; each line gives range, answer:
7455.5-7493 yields 12.9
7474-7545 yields 13.2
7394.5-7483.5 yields 12.6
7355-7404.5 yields 11.9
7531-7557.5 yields 13.7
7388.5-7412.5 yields 12.1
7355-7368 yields 11.5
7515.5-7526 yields 13.3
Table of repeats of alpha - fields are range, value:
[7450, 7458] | 12.8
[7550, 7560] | 13.9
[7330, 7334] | 11.1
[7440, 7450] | 12.6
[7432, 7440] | 12.7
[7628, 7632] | 11.2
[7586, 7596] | 12.3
